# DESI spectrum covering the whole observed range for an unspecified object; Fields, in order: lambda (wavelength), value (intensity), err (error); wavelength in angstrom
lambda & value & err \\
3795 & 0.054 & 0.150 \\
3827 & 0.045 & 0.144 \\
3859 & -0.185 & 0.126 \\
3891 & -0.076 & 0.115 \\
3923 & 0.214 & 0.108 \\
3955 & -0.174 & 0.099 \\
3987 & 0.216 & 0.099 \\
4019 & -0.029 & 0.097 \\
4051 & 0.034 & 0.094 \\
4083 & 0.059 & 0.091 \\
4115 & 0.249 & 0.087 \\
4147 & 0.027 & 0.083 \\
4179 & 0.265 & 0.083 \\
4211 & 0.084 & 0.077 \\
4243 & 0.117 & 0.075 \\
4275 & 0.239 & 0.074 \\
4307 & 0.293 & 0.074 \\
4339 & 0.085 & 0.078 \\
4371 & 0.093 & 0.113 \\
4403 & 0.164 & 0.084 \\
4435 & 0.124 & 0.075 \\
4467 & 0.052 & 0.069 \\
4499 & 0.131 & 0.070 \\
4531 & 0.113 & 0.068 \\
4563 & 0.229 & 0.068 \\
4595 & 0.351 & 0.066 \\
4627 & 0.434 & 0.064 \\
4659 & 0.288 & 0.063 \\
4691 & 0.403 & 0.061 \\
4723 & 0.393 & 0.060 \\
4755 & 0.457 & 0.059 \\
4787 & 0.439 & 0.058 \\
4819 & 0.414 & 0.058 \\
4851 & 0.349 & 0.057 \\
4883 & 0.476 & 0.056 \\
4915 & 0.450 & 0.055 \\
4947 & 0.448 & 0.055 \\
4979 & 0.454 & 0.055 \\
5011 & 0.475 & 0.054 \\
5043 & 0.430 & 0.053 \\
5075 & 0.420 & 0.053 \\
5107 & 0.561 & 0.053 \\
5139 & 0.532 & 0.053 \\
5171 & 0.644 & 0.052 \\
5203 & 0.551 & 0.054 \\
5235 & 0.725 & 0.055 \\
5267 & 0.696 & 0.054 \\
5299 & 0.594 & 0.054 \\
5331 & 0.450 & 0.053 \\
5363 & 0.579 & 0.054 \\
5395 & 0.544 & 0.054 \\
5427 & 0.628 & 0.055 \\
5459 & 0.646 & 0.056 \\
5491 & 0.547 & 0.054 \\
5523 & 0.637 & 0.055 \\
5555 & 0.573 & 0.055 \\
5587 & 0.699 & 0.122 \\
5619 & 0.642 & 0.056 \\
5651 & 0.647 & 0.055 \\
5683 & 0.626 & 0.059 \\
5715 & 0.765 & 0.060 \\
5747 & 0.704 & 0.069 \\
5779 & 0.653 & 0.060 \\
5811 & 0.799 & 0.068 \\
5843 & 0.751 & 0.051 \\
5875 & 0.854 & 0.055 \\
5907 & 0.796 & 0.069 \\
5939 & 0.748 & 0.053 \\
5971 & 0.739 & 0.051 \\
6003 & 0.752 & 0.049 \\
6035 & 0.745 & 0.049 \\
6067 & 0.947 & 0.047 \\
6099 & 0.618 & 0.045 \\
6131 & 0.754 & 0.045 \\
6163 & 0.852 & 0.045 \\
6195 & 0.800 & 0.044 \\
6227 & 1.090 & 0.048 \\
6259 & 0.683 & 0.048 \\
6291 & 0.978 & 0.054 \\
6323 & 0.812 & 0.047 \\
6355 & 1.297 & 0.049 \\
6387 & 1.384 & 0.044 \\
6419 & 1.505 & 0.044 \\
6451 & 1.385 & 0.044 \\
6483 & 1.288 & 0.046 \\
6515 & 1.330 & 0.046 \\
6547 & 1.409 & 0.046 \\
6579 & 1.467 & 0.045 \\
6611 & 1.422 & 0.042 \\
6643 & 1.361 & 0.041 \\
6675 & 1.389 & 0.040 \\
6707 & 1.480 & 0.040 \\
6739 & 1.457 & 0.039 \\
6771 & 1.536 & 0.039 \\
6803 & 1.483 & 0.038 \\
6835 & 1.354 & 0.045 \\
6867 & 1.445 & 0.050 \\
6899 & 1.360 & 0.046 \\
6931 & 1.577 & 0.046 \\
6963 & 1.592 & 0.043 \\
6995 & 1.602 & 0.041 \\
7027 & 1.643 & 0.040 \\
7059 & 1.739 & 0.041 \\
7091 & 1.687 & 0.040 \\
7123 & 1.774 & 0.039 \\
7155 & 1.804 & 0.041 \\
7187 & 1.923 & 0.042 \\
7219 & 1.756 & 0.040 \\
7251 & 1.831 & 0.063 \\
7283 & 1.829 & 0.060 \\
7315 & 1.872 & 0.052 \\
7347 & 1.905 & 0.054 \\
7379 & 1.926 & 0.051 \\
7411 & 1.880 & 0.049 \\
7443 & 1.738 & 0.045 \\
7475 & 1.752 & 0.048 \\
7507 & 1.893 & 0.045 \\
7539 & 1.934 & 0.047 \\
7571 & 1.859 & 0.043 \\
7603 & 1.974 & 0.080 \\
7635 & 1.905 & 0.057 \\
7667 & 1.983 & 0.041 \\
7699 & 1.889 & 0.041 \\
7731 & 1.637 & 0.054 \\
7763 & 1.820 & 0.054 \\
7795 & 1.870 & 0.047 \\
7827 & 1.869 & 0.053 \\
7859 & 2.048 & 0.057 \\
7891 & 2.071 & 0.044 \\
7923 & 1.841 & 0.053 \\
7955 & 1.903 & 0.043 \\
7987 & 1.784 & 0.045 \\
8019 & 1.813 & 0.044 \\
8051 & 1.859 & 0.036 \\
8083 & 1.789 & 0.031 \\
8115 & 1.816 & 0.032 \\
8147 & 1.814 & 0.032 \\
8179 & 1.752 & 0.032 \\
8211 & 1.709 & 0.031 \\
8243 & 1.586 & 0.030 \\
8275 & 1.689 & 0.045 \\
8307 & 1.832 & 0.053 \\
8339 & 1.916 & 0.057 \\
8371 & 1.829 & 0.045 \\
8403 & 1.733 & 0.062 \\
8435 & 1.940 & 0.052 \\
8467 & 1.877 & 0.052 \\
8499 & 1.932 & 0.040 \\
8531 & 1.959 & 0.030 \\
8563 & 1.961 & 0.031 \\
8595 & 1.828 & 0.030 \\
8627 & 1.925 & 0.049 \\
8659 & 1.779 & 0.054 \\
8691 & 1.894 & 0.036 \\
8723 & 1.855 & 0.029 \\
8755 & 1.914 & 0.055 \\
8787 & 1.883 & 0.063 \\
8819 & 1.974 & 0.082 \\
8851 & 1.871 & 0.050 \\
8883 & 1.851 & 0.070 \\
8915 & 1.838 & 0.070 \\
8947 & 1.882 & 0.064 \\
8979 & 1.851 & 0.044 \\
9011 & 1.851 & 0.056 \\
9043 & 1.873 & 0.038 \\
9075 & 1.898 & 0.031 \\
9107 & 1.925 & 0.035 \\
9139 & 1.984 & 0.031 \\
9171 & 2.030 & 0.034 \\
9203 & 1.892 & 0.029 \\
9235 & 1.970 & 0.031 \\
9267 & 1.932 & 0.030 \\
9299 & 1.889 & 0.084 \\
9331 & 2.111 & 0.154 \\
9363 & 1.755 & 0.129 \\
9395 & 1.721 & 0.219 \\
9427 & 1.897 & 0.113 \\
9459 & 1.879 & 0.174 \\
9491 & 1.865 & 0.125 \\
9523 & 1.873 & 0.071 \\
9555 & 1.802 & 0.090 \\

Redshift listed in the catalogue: 0.591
